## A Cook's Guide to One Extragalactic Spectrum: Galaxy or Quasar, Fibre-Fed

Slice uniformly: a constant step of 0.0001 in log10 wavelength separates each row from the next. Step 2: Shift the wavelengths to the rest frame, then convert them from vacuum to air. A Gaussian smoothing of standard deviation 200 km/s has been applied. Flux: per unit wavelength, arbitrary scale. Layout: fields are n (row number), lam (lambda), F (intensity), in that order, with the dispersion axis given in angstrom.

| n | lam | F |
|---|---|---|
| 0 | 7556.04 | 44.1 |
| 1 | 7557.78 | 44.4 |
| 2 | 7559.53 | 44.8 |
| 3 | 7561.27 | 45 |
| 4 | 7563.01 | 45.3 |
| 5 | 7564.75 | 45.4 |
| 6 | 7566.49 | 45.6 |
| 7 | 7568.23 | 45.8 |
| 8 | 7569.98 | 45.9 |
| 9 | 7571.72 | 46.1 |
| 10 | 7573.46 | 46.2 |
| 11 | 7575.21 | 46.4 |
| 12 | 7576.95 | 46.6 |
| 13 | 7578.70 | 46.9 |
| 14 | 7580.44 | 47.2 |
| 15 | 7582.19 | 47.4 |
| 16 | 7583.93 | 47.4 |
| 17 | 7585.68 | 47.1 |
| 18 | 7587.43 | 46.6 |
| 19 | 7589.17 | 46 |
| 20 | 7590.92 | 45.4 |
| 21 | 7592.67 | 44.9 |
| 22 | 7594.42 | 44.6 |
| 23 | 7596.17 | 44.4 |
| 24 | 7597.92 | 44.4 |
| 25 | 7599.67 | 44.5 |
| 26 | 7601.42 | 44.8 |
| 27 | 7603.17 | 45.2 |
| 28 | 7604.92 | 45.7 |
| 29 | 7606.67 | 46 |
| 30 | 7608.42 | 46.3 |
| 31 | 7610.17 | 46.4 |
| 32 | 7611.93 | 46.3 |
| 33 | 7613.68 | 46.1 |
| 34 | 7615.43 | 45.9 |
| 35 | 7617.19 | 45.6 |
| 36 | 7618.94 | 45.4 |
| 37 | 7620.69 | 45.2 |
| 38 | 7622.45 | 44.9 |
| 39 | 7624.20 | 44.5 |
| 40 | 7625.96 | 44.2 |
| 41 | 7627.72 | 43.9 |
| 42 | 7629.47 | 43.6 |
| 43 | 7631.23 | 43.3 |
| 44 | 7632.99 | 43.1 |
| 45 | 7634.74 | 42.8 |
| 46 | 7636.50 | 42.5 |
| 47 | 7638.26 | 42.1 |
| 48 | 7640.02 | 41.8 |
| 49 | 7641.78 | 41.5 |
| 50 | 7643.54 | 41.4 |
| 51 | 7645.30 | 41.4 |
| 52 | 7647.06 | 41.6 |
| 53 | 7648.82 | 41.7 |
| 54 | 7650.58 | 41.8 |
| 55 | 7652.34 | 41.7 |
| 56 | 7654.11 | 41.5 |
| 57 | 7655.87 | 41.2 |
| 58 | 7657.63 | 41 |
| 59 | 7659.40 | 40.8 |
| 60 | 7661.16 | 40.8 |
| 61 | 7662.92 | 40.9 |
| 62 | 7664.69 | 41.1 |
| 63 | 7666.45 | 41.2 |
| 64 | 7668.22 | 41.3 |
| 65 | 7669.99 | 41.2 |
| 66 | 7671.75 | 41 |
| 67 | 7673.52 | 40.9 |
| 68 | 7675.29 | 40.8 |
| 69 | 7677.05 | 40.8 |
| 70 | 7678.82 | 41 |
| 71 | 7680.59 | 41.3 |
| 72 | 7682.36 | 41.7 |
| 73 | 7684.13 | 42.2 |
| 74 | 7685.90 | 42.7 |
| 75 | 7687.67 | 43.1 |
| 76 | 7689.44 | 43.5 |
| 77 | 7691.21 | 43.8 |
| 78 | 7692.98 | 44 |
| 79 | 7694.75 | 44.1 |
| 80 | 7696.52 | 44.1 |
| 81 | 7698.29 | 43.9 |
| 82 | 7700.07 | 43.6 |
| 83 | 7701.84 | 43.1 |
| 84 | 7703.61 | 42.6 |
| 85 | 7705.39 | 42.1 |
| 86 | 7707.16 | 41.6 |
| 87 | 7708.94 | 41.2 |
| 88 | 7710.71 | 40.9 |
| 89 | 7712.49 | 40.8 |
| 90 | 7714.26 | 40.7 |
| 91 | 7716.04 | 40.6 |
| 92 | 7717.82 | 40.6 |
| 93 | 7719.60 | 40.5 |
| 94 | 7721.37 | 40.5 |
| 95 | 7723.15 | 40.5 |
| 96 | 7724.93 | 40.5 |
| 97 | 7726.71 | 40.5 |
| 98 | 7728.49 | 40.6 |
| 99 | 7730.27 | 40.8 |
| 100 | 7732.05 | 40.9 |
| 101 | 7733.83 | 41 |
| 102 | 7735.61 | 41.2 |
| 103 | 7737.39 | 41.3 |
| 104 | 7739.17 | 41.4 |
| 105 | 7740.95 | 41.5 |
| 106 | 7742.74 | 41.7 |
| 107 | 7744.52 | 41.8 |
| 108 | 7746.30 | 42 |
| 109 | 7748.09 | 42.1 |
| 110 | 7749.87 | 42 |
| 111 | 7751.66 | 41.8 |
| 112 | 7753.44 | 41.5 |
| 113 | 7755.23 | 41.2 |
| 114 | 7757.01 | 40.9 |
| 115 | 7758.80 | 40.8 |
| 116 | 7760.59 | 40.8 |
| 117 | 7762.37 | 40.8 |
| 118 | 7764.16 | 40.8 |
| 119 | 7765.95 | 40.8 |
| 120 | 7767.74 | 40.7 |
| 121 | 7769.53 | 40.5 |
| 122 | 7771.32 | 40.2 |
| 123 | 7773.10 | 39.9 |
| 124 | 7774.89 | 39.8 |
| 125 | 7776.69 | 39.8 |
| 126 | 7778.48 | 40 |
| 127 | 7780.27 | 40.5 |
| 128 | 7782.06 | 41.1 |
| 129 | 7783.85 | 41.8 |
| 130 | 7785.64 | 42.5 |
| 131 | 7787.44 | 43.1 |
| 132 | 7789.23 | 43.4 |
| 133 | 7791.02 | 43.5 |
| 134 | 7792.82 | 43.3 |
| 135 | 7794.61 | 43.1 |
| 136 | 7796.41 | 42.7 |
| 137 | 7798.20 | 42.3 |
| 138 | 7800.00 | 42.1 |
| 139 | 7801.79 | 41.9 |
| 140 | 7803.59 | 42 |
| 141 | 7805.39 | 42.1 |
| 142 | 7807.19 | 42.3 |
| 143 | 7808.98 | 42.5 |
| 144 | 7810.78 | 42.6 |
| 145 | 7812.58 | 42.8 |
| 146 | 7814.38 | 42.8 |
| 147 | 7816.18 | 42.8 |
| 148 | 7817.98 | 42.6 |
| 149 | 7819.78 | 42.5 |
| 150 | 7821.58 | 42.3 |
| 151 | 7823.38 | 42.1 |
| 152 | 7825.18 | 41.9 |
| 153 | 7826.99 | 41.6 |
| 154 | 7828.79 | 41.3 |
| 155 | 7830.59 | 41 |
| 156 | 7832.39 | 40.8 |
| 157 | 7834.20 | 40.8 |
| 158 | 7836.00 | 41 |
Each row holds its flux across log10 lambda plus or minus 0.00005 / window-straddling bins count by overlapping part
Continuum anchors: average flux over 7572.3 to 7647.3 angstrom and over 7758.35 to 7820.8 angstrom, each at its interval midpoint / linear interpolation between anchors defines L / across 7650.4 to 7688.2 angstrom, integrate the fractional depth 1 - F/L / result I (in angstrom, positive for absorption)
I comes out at 2.1 angstrom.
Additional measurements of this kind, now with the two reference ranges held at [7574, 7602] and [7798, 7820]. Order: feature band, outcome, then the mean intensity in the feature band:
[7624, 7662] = 2.4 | 42.1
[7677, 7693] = 0.7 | 42.4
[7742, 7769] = 1.2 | 41.3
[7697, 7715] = 0.8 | 42.1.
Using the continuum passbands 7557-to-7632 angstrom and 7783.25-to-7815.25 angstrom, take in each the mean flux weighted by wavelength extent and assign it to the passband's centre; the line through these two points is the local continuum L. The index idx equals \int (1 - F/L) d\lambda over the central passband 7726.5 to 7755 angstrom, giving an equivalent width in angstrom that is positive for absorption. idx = 1.3 angstrom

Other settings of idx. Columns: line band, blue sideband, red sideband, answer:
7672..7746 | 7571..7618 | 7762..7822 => 3.1 angstrom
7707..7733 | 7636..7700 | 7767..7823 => 0.7 angstrom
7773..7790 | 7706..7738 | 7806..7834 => 0.1 angstrom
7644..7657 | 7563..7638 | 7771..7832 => 0.9 angstrom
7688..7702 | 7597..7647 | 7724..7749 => -0.5 angstrom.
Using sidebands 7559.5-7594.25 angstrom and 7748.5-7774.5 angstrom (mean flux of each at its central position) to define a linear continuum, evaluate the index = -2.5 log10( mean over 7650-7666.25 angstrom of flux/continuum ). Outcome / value 0.07 mag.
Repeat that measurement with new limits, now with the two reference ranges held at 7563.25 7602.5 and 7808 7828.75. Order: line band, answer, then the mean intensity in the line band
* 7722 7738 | 0.074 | 40.8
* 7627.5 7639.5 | 0.053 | 43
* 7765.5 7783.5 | 0.069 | 40.4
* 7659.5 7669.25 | 0.092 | 41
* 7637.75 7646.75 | 0.085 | 41.6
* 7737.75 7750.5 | 0.044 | 41.8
